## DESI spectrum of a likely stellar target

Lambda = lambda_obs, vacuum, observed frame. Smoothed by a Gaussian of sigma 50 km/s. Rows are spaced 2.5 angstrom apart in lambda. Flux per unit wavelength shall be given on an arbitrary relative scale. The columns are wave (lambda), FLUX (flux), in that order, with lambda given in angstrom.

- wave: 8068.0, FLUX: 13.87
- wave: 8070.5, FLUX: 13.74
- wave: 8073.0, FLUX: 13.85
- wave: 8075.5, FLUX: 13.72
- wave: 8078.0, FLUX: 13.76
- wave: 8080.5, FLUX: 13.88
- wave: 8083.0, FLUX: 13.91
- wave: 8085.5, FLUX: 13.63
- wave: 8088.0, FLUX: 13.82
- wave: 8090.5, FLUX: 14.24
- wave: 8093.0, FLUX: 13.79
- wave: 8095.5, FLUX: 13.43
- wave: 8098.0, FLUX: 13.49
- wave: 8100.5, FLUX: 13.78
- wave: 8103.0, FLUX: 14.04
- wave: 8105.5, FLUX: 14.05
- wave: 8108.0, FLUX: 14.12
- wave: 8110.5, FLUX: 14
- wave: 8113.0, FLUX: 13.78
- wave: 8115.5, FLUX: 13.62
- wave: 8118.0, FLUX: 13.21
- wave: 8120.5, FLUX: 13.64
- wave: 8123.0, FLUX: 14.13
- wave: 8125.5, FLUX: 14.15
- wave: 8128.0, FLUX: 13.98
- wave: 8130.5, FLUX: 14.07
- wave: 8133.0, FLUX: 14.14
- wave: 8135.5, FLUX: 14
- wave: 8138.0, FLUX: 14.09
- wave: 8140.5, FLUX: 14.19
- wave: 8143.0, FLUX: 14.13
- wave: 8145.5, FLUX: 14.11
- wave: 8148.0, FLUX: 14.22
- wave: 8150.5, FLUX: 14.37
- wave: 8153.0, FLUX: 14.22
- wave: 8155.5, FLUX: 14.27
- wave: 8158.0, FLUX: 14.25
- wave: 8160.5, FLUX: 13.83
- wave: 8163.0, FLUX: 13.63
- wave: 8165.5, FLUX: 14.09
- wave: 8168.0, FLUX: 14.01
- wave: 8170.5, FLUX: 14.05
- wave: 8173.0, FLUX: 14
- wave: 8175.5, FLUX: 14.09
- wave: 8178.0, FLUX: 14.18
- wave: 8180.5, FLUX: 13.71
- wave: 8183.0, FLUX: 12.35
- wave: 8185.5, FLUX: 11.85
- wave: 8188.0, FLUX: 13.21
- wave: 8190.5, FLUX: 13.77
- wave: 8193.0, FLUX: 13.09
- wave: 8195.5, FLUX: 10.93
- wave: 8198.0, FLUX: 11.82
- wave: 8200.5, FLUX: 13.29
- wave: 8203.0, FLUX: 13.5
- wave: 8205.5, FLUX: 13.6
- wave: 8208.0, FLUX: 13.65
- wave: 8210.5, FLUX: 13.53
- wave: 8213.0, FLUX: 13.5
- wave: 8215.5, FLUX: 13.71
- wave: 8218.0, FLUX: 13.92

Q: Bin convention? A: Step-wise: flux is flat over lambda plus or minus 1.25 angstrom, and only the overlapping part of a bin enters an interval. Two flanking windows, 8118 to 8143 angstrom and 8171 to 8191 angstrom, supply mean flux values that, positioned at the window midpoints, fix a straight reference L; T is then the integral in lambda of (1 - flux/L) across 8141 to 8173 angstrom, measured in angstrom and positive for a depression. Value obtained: -0.9 angstrom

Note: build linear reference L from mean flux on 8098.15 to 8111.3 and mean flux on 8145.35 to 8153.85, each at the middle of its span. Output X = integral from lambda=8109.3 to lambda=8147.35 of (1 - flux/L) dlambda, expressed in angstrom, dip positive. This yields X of 0.4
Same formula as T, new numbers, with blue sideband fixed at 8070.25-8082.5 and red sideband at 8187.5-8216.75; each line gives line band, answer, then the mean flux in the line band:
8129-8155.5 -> -1.39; 14.2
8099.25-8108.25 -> -0.22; 14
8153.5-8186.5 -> -1.09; 13.7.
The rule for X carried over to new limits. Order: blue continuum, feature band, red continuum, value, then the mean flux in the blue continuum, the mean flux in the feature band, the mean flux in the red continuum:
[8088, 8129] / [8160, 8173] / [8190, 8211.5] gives -0.6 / 13.8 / 13.9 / 13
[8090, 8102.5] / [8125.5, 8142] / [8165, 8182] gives -0.3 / 13.7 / 14.1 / 14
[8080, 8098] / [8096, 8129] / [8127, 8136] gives 0.2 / 13.8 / 13.8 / 14.1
